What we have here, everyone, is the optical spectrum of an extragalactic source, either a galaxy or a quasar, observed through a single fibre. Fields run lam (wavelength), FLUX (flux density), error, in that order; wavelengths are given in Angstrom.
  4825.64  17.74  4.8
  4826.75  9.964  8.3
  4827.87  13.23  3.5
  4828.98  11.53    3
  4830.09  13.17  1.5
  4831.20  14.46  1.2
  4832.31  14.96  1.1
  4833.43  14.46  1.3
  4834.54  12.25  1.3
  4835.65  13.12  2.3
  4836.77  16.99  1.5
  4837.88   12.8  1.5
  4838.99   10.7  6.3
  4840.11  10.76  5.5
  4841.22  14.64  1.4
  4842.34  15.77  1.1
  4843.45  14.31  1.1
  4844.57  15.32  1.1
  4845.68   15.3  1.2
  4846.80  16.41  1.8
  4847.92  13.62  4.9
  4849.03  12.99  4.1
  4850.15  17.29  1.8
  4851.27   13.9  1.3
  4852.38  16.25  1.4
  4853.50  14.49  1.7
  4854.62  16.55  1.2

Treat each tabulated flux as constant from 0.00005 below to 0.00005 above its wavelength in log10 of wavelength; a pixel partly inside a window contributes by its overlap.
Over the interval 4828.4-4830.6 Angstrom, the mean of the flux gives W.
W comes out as 12.4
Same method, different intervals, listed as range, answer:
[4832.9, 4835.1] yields 13.4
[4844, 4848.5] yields 15.1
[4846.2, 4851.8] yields 14.8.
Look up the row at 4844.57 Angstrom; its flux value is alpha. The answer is 15.32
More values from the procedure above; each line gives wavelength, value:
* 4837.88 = 12.8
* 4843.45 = 14.31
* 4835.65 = 13.12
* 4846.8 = 16.41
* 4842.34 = 15.77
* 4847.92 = 13.62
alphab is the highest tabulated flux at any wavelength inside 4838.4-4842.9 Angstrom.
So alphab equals 15.77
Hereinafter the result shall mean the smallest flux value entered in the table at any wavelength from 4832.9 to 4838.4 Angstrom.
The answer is 12.25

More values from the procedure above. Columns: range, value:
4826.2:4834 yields 9.964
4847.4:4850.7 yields 12.99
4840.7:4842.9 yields 14.64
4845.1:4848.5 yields 13.62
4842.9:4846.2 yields 14.31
